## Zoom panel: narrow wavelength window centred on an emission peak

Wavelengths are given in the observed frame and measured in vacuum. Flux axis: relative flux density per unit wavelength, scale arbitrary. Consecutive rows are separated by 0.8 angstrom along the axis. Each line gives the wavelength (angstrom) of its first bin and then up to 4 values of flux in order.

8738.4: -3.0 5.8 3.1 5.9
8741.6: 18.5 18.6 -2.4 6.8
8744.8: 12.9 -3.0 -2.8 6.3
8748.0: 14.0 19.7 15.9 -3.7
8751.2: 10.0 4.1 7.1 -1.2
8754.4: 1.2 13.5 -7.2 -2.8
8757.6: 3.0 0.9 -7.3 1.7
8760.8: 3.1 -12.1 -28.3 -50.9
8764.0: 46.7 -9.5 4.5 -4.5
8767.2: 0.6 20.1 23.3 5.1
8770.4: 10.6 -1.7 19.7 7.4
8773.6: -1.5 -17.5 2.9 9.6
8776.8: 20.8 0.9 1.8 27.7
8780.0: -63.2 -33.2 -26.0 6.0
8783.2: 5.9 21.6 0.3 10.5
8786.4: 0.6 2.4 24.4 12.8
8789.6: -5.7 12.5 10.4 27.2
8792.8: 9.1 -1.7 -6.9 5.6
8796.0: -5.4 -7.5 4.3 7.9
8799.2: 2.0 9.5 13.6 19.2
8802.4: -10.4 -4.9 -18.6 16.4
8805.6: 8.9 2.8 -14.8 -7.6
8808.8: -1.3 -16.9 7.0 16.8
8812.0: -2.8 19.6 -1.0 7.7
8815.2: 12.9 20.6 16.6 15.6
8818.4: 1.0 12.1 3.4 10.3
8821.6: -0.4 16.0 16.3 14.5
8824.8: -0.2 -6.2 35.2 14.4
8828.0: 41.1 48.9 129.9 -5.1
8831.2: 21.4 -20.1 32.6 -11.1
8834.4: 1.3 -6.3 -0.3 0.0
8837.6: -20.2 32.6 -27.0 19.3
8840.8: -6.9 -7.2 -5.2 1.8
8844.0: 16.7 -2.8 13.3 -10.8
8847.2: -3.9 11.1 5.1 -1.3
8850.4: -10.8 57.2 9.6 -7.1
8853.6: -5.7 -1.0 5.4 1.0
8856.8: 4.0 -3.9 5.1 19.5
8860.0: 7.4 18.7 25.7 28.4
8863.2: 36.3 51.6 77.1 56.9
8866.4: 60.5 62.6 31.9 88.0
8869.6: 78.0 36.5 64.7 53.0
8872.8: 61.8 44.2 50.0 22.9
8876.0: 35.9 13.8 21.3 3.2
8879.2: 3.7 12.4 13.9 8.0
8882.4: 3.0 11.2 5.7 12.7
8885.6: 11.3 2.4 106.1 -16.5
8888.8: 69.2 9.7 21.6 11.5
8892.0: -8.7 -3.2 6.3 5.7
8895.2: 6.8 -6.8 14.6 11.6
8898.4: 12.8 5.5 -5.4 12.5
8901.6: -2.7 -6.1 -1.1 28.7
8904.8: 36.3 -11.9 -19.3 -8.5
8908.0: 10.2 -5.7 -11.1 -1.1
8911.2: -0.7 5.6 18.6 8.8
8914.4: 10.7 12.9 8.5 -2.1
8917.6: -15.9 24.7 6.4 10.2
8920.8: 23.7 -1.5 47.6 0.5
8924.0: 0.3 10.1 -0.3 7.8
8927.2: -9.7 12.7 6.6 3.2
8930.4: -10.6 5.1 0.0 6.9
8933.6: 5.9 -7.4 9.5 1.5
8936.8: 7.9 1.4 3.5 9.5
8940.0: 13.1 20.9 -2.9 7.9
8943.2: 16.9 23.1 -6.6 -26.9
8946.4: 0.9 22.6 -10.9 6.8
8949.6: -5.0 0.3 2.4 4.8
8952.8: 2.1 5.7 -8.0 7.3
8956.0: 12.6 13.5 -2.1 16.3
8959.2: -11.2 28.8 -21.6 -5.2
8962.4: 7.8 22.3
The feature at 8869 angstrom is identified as [O II]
